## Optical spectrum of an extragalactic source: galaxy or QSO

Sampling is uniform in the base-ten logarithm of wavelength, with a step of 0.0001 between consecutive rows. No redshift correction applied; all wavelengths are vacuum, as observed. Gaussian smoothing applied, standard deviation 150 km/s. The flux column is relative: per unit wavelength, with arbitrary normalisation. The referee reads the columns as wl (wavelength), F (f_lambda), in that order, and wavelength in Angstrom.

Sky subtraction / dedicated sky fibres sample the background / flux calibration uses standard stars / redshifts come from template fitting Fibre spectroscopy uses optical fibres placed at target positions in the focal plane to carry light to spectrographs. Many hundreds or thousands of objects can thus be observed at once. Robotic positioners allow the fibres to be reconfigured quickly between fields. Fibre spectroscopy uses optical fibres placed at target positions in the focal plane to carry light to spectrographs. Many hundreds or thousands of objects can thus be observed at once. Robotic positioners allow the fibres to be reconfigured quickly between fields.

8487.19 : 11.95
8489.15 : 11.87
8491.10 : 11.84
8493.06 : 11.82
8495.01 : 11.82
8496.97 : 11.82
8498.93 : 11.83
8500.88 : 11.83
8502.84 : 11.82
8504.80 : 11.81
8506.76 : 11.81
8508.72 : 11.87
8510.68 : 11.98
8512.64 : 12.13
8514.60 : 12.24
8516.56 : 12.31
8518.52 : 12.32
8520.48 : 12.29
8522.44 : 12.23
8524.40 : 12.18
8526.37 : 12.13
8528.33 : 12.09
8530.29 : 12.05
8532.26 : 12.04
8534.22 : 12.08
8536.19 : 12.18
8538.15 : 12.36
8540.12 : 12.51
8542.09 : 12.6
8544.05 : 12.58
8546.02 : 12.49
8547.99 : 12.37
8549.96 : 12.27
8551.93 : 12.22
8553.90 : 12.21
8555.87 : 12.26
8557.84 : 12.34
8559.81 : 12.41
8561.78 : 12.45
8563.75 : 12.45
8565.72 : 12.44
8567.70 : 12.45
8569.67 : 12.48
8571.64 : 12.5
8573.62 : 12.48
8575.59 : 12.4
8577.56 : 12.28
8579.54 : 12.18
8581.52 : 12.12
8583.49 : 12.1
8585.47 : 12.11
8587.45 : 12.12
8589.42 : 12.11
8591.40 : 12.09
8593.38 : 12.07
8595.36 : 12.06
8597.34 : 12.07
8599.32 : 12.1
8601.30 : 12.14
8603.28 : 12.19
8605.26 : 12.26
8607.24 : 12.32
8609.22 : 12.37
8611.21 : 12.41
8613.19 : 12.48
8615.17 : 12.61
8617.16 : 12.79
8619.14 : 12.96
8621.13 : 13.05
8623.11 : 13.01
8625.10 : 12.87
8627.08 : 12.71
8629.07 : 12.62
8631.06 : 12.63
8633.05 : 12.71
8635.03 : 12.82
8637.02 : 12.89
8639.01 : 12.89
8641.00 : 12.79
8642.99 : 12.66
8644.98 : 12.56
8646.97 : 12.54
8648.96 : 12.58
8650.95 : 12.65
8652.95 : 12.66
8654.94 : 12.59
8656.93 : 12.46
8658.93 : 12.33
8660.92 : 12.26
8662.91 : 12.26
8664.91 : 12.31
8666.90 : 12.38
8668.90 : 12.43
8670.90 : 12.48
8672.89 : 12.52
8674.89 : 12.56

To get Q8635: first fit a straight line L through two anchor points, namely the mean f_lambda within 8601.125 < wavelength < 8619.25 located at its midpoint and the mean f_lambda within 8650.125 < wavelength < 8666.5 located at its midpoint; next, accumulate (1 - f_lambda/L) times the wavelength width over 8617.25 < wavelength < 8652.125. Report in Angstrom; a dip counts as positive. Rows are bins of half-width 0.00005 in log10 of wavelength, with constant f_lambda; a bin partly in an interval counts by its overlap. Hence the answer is -0.9 Angstrom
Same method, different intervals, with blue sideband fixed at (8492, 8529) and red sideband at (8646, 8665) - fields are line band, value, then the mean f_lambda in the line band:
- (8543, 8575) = -0.61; 12.4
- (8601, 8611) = 0.03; 12.3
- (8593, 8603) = 0.16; 12.1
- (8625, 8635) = -0.25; 12.7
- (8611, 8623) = -0.40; 12.8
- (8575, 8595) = 0.16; 12.1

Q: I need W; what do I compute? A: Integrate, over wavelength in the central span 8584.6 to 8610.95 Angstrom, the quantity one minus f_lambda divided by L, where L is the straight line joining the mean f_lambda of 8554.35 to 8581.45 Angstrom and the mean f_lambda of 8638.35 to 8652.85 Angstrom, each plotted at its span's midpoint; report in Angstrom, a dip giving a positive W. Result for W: 0.7 Angstrom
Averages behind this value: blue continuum 12.4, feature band 12.2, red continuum 12.7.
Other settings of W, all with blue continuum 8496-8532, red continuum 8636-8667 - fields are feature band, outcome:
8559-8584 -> -0.23 Angstrom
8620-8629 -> -0.31 Angstrom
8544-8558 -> -0.17 Angstrom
